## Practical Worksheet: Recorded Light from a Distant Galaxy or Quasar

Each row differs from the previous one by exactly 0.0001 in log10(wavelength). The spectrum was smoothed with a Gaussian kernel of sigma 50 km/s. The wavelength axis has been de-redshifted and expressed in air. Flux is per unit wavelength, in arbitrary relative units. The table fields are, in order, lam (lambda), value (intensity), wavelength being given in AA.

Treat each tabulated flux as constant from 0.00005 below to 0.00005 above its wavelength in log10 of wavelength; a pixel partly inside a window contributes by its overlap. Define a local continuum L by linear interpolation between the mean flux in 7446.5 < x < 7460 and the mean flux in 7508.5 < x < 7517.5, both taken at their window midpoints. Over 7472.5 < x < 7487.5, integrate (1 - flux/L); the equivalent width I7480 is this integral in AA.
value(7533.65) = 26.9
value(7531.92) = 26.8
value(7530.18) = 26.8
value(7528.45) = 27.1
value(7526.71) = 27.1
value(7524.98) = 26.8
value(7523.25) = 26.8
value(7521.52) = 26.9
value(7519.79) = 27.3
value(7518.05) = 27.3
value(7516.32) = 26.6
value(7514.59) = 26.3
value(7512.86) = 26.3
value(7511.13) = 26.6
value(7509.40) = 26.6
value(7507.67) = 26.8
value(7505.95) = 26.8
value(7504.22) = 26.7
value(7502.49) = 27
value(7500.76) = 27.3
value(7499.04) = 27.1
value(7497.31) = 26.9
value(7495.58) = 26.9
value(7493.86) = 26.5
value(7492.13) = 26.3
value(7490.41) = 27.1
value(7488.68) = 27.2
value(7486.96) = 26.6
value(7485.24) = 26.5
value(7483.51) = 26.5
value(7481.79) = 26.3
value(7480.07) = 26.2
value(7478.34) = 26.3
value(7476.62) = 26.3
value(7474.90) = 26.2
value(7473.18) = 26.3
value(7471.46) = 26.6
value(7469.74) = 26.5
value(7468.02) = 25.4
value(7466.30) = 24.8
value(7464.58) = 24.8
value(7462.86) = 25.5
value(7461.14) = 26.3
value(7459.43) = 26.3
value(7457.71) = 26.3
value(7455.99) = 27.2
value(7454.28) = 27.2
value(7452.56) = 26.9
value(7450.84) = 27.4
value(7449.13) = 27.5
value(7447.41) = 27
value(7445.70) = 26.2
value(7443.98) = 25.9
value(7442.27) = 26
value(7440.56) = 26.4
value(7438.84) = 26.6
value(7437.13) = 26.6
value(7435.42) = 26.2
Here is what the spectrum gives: 0.2 AA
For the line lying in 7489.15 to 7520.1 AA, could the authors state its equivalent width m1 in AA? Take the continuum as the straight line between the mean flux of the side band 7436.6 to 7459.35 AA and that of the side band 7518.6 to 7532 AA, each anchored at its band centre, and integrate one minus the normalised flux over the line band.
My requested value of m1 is 0.1 AA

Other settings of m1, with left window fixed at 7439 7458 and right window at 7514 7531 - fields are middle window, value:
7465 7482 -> 0.5 AA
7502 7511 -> 0.0 AA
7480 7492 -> 0.1 AA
